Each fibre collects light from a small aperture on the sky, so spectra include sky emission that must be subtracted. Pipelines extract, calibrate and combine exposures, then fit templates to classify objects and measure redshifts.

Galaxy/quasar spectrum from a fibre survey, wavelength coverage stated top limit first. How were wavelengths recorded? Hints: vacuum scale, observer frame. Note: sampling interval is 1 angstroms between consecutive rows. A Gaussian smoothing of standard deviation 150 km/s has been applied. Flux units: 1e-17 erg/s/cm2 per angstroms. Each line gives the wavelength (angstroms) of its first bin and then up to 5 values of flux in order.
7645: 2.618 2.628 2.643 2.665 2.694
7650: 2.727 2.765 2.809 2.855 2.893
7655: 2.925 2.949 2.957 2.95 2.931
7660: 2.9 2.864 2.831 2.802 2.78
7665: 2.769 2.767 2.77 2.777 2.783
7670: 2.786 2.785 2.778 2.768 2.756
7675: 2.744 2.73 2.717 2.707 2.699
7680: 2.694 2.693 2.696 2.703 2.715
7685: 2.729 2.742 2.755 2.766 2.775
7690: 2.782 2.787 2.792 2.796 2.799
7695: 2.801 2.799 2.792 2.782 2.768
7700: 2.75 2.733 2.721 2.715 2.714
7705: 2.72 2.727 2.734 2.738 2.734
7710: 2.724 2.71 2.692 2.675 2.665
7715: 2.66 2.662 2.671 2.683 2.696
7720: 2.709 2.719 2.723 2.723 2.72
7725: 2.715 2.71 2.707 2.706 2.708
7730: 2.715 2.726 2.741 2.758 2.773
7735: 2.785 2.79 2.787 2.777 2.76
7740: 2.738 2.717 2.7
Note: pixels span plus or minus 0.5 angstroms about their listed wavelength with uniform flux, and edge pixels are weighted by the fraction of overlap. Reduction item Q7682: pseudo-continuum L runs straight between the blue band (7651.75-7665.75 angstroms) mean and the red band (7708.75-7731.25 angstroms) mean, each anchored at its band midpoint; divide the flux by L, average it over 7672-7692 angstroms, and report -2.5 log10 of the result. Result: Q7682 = 0.03 mag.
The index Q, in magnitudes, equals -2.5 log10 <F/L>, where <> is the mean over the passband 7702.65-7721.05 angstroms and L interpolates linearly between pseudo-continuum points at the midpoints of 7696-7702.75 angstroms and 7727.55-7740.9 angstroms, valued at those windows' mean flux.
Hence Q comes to 0.021 mag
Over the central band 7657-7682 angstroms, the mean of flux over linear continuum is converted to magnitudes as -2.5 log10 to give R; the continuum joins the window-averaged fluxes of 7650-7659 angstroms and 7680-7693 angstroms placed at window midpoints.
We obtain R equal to 0.01 mag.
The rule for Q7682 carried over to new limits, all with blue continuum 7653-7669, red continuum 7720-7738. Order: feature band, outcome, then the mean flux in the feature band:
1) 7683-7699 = 0.01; 2.77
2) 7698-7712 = 0.02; 2.73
